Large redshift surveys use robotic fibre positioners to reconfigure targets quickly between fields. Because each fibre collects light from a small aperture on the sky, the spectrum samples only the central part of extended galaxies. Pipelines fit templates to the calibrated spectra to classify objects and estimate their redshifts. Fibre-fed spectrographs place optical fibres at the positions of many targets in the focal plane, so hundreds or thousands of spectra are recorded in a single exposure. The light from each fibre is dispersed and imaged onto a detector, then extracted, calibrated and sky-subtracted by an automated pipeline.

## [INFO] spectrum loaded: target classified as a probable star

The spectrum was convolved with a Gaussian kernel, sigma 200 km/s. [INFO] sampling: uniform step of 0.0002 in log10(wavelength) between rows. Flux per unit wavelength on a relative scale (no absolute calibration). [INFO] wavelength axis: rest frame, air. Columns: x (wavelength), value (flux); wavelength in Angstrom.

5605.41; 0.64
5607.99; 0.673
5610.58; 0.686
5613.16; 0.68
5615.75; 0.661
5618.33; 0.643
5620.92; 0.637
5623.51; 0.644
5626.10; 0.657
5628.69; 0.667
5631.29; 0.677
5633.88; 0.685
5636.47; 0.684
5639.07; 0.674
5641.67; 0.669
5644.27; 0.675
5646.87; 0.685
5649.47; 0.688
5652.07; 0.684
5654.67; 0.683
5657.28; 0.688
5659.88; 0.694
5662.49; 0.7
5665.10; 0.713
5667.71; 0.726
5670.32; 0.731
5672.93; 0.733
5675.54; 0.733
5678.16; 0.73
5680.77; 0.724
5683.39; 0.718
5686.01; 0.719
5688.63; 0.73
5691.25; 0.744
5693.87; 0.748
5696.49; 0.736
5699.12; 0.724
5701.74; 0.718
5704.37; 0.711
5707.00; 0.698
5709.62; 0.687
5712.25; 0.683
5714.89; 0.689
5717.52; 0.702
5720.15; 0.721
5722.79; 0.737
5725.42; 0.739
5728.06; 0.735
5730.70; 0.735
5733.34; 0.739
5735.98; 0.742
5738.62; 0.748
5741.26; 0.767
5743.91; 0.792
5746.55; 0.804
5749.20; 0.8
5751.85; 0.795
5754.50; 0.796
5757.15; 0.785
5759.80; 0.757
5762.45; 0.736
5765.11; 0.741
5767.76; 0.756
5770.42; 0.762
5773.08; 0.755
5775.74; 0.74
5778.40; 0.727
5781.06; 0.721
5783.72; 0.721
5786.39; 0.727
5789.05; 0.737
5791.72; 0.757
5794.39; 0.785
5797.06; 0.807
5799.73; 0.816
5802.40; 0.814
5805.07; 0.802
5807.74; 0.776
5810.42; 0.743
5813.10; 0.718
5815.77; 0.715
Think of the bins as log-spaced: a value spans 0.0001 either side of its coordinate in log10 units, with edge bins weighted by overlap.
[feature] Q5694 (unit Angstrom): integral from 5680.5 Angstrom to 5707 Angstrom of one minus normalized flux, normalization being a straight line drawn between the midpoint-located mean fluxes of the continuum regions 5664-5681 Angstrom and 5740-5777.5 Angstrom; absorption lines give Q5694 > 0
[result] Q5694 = 0.4 Angstrom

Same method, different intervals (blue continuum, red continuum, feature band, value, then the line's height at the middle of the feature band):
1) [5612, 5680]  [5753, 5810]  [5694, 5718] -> 0.4 Angstrom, 0.72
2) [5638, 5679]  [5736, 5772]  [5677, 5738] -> 1.2 Angstrom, 0.737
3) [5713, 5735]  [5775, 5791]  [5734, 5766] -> -2.0 Angstrom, 0.726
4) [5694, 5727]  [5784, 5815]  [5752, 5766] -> -0.4 Angstrom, 0.743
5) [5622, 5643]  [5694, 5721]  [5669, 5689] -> -1.0 Angstrom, 0.694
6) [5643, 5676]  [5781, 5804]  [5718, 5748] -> -0.5 Angstrom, 0.738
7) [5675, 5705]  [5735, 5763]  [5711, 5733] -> 1.0 Angstrom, 0.754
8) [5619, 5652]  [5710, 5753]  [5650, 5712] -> -0.9 Angstrom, 0.705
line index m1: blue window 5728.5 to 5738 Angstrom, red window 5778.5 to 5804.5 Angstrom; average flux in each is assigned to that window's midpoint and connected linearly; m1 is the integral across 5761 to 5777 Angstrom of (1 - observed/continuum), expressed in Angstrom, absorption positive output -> 0.1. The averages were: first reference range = 0.739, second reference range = 0.764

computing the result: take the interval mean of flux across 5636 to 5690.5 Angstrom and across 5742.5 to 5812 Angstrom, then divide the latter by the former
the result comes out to 1.1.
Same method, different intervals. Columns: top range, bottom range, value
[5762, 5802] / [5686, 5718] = 1.06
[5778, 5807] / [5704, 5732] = 1.08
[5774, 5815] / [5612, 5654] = 1.13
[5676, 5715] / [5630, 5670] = 1.04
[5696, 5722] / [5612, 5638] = 1.06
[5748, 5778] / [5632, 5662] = 1.12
